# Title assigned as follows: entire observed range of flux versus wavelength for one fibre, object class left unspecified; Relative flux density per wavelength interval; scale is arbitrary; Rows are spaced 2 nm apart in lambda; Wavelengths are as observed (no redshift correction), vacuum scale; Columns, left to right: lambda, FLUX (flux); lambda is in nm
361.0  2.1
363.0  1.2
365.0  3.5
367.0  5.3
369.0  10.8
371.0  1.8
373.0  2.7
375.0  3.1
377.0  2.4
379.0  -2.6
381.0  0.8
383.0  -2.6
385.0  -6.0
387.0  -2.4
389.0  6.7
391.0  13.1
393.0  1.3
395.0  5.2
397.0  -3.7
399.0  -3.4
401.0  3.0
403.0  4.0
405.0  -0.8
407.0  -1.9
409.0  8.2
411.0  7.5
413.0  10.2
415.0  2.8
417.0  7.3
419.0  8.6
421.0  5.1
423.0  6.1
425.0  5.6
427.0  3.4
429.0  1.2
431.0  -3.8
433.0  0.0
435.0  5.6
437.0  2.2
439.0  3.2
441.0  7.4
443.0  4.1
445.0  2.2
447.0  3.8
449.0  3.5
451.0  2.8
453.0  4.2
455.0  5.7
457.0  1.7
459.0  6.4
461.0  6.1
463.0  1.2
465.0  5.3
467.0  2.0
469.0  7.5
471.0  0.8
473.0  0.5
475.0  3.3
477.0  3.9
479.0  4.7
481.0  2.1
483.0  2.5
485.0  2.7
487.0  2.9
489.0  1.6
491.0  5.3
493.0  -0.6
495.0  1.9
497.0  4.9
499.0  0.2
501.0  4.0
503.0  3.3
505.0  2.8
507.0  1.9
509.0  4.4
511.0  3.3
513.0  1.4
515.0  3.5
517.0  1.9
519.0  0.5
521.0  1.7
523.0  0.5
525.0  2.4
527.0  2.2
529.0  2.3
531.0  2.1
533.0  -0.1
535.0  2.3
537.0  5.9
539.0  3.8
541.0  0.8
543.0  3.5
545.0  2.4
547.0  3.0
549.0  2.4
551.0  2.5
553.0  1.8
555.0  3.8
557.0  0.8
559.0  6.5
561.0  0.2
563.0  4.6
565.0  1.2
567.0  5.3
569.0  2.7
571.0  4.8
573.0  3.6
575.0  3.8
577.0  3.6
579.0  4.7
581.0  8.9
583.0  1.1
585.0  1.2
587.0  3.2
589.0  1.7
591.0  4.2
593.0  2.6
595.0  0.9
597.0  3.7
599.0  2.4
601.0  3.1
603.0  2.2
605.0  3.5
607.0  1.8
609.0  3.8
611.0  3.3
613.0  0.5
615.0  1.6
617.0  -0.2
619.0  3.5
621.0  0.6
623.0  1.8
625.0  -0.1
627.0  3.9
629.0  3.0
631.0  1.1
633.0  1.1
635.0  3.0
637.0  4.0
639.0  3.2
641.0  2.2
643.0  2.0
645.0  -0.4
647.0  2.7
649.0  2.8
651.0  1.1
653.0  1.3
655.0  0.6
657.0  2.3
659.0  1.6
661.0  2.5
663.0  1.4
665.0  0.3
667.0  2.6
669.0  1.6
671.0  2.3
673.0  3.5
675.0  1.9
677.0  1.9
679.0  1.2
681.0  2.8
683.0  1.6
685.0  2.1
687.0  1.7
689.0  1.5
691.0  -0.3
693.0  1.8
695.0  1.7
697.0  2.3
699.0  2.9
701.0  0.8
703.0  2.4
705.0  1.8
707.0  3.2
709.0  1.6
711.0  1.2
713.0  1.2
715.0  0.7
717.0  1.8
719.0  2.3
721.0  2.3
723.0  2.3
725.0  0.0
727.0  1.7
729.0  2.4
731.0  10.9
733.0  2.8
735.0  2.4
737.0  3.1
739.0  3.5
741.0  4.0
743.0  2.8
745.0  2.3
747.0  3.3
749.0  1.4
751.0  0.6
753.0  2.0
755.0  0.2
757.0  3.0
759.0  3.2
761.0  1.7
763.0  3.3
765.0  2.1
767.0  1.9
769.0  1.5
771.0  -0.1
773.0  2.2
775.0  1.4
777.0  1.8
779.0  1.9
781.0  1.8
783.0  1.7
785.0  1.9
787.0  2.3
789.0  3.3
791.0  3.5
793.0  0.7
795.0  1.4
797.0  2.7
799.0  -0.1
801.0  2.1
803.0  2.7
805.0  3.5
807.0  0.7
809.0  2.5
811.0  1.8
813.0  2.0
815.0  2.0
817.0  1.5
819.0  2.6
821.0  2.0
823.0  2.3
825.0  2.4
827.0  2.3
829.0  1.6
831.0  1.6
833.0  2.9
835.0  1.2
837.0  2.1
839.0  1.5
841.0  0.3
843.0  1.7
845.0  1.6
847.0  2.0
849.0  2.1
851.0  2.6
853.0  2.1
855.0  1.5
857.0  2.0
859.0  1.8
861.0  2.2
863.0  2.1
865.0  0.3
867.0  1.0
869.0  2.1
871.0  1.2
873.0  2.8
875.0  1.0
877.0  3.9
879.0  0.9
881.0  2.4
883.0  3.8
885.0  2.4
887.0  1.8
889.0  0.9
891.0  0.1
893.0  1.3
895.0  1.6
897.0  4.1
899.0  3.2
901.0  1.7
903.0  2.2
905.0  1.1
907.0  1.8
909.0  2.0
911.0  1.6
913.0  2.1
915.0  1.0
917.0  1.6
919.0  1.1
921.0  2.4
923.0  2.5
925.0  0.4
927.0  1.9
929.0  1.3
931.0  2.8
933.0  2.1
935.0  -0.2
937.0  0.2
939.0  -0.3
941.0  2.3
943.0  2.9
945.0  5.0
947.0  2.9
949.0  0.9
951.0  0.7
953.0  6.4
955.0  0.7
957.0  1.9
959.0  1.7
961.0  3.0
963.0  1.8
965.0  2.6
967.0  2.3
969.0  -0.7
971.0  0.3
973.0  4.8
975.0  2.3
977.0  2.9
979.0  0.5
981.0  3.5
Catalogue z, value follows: 0.96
